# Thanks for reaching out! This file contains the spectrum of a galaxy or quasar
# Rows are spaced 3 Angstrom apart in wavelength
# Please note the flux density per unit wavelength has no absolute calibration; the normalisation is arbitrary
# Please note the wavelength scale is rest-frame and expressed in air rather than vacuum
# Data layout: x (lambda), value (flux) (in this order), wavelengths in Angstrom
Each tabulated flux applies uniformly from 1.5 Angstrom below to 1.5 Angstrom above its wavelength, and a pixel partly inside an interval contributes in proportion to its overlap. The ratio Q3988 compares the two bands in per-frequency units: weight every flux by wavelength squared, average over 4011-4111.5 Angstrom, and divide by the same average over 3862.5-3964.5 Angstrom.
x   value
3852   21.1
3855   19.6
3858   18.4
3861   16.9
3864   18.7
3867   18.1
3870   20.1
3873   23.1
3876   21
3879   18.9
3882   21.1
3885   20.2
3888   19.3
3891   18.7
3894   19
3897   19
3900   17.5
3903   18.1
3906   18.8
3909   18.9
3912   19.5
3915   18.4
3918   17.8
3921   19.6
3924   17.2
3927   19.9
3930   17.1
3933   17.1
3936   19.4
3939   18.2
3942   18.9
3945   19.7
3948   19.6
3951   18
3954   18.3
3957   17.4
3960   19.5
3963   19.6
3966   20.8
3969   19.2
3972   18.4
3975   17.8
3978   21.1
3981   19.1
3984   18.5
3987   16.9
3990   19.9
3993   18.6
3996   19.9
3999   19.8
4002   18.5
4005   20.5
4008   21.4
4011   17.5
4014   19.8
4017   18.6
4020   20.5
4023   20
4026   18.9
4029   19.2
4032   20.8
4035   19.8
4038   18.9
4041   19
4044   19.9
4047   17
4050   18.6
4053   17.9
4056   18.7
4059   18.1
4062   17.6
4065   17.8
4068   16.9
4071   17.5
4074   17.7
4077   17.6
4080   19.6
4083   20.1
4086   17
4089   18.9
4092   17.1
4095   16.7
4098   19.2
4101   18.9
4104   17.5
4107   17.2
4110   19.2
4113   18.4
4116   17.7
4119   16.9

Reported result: 1.05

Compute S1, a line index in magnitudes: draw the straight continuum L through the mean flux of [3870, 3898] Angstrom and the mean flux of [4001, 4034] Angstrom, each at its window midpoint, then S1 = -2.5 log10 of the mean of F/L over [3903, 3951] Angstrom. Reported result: 0.07 mag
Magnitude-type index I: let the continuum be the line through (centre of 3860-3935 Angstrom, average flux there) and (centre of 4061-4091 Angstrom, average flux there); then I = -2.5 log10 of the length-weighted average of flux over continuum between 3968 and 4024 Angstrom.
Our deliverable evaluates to -0.05 mag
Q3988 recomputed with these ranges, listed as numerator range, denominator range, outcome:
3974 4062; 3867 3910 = 1.05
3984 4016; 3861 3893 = 1.04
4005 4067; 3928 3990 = 1.05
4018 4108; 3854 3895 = 1.04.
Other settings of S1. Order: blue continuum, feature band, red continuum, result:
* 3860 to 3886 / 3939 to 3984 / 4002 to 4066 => 0.02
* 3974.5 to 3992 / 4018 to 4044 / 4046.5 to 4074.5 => -0.08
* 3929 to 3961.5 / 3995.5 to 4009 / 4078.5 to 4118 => -0.09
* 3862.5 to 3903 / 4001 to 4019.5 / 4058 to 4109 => -0.05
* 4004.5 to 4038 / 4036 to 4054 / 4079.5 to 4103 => 0.04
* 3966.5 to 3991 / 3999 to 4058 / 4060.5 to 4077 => -0.06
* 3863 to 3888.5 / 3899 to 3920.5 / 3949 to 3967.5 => 0.06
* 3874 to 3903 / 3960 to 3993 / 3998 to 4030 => 0.02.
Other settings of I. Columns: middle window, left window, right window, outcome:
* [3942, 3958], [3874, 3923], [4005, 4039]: 0.04 mag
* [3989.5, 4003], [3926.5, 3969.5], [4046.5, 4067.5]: -0.05 mag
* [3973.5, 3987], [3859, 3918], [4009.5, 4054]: 0.01 mag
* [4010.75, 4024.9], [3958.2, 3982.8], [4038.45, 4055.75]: -0.03 mag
